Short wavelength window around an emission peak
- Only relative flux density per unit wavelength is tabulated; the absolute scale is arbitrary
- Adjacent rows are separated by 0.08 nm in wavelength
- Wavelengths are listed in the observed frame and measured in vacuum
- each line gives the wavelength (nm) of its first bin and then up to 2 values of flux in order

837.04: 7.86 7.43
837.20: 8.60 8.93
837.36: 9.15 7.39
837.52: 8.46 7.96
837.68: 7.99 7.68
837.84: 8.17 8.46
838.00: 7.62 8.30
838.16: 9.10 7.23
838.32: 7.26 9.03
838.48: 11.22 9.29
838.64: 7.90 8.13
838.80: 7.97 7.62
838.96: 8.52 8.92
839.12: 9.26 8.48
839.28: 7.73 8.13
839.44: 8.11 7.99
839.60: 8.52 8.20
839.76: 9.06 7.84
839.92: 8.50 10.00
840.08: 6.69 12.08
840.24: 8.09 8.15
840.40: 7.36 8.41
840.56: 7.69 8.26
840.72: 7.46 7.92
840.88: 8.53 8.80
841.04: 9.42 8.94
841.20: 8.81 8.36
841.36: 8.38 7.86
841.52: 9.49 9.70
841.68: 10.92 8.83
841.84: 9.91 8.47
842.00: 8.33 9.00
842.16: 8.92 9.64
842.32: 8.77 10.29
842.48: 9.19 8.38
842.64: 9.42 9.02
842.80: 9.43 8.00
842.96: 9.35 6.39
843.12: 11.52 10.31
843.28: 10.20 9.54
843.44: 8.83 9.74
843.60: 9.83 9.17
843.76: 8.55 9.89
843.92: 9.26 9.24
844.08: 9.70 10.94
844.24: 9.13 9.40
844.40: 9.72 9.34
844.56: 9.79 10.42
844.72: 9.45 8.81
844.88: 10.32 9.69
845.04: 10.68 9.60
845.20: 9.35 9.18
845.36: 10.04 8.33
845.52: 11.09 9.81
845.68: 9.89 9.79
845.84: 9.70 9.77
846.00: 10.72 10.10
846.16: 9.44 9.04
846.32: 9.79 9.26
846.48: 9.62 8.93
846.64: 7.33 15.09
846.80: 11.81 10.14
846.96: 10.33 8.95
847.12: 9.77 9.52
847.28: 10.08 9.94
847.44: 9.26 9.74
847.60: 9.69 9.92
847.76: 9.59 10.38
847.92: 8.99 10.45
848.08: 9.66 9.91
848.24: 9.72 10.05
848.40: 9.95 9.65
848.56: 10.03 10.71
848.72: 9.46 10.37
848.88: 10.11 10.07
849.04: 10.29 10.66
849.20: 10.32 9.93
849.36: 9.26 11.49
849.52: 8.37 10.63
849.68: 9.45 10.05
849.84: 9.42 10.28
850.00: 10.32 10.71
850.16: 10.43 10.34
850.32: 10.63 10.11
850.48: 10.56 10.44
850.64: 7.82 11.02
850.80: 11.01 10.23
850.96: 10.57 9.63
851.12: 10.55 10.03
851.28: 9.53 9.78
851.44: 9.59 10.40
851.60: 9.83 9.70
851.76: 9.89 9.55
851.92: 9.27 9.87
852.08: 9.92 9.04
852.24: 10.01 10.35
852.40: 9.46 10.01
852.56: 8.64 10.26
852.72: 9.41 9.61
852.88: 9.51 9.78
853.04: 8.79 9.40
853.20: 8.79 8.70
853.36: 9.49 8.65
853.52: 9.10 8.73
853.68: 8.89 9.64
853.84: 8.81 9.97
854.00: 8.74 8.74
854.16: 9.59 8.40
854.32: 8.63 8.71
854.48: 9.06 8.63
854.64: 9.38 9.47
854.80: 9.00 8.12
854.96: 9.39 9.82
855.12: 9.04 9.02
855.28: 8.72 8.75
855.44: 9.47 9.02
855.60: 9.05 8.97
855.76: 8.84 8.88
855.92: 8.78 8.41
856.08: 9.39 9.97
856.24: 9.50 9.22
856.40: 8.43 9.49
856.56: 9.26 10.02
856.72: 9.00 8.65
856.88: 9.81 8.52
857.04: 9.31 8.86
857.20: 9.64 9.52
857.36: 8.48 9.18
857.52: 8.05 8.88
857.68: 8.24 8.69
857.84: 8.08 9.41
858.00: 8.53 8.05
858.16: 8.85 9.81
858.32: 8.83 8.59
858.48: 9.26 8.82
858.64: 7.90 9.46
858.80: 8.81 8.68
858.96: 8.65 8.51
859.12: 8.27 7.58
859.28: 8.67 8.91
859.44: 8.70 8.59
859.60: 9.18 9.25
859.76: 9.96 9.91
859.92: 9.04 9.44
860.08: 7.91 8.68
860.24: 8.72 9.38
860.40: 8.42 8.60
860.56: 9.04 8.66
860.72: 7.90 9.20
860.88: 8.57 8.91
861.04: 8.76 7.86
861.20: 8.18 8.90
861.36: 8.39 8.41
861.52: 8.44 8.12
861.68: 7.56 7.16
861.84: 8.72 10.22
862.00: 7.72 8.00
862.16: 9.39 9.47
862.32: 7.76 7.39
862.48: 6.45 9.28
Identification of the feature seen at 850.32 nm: Mg II 2798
